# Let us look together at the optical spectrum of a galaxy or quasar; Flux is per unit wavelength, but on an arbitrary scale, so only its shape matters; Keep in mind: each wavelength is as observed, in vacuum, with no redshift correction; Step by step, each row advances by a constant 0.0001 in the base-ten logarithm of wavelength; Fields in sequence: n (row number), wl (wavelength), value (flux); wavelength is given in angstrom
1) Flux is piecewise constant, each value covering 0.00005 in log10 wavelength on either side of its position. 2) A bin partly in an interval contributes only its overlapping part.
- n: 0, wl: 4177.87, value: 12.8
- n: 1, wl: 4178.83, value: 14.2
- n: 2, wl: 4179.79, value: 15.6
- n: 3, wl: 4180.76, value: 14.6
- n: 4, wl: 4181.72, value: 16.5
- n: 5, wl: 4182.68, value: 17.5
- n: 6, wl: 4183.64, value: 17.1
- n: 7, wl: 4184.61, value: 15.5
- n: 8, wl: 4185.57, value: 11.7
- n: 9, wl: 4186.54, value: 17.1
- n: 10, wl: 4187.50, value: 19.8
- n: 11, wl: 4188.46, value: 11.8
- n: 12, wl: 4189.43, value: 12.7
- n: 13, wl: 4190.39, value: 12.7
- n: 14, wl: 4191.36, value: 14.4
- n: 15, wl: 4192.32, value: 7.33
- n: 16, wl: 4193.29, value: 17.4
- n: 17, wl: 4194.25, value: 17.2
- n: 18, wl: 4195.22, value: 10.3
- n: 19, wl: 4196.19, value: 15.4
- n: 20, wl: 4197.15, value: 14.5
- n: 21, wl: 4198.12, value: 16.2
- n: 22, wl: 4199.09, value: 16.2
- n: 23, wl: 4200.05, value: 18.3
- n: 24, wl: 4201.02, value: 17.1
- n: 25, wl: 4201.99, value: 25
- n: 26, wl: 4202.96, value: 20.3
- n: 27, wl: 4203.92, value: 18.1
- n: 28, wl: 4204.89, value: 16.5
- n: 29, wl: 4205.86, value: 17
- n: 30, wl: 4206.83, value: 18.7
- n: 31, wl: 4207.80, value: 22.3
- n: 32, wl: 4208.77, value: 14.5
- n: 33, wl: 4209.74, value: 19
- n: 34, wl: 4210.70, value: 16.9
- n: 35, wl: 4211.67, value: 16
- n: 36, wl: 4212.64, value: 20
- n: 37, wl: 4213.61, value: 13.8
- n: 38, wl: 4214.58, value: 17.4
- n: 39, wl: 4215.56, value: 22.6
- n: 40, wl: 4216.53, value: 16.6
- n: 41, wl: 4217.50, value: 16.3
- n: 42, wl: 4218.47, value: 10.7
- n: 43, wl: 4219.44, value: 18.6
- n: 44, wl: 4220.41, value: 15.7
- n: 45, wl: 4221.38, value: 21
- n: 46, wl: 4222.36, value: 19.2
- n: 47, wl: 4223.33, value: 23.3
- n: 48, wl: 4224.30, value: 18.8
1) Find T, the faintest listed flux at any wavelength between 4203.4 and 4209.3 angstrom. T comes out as 14.5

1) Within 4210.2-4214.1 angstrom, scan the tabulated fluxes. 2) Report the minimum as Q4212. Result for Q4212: 13.8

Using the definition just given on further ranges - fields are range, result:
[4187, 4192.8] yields 7.33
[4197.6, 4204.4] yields 16.2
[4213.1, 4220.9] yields 10.7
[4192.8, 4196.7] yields 10.3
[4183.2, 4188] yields 11.7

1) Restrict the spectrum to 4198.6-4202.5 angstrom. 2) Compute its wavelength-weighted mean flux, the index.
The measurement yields 19.1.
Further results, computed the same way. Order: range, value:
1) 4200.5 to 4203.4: 20.7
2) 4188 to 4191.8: 12.9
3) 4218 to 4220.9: 15.1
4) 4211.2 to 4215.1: 16.8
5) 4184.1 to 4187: 14.7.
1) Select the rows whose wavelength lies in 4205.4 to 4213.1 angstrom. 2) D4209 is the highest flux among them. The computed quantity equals 22.3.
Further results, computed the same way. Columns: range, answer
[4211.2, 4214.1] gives 20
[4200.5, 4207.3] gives 25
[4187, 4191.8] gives 19.8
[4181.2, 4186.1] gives 17.5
